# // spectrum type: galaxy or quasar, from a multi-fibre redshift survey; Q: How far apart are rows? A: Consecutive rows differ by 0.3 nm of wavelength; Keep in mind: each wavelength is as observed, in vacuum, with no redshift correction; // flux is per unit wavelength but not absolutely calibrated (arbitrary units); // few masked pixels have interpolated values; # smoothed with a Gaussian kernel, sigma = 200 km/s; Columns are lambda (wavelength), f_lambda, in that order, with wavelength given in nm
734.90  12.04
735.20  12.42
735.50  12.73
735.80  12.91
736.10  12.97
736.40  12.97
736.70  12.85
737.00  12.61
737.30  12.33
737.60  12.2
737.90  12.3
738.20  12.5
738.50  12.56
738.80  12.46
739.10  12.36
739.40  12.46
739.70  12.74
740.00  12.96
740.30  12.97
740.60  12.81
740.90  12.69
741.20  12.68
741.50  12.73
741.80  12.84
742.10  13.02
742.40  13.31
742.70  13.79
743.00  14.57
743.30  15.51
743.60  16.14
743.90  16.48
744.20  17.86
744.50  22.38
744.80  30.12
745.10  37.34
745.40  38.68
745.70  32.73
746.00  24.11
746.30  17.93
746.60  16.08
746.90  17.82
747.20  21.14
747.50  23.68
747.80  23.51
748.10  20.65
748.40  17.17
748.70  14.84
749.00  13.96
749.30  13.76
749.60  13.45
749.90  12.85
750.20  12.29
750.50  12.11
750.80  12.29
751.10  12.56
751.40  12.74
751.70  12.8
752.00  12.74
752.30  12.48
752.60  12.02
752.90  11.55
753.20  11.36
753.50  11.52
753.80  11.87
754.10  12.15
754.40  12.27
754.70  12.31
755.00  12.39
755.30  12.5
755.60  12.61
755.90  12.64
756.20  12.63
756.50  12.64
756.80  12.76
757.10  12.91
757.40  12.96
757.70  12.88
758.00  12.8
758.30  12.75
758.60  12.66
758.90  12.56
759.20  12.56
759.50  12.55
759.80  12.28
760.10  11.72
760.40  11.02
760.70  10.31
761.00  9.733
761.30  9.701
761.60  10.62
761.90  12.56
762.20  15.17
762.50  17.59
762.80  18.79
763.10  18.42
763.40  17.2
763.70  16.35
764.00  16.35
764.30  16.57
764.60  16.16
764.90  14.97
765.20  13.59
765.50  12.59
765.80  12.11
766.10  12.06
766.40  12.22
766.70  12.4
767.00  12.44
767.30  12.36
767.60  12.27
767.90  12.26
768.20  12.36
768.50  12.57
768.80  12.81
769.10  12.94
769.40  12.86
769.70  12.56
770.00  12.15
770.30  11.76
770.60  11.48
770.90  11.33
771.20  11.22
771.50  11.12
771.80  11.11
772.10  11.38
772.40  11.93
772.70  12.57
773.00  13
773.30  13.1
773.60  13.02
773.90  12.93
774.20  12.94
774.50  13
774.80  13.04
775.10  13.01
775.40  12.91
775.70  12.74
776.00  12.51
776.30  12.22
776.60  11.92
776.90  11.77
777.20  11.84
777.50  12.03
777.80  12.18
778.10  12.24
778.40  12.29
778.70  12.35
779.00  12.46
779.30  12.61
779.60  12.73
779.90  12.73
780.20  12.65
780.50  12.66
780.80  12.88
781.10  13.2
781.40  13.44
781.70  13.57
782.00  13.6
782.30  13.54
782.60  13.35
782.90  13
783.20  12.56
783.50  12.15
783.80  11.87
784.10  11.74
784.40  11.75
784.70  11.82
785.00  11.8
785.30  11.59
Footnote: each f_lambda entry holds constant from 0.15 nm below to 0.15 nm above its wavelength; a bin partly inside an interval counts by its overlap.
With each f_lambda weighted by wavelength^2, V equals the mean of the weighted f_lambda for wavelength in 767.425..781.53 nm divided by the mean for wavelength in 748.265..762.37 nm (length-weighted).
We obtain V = 1.04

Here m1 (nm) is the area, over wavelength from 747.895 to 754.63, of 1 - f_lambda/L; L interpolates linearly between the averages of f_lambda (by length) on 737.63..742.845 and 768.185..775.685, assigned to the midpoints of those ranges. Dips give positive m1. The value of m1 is -0.32 nm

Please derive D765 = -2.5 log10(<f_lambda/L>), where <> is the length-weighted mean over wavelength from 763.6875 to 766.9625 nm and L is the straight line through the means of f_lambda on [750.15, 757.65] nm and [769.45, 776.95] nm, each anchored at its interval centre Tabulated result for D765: -0.14 mag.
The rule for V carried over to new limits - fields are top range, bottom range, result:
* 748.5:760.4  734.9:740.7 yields 1.04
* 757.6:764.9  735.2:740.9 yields 1.16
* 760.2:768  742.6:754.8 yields 0.83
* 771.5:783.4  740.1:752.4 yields 0.79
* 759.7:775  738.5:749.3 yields 0.77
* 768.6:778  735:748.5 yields 0.80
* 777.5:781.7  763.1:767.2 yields 0.92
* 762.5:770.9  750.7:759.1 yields 1.14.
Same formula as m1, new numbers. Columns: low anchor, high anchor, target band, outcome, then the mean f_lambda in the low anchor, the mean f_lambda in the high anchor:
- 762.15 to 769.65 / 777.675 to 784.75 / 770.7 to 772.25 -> 0.271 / 14.2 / 12.7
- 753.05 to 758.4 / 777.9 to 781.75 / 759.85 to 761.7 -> 0.280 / 12.4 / 12.7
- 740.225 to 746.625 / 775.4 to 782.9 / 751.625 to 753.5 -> 0.576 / 19.1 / 12.7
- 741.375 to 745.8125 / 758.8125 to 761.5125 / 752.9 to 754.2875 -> 0.299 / 20.4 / 11.3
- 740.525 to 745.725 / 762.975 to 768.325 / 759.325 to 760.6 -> 0.287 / 19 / 14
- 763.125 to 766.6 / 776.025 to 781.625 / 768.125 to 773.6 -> 0.629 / 14.7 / 12.5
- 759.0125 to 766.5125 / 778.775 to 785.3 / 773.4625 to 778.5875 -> 0.190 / 13.7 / 12.6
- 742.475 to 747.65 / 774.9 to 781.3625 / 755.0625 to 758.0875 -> 0.966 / 22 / 12.5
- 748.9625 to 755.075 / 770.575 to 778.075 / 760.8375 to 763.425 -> -0.401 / 12.4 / 12.3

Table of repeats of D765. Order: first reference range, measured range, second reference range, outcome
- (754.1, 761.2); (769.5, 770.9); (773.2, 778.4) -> 0.04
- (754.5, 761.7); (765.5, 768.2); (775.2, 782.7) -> 0.00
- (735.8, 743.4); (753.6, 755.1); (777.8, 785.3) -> 0.05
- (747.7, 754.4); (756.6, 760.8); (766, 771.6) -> 0.05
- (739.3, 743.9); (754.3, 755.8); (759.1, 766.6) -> 0.10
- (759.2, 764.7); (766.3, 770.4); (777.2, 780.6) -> 0.08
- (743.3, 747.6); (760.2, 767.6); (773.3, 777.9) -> 0.21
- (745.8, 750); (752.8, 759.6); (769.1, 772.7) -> 0.26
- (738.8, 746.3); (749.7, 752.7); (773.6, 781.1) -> 0.31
